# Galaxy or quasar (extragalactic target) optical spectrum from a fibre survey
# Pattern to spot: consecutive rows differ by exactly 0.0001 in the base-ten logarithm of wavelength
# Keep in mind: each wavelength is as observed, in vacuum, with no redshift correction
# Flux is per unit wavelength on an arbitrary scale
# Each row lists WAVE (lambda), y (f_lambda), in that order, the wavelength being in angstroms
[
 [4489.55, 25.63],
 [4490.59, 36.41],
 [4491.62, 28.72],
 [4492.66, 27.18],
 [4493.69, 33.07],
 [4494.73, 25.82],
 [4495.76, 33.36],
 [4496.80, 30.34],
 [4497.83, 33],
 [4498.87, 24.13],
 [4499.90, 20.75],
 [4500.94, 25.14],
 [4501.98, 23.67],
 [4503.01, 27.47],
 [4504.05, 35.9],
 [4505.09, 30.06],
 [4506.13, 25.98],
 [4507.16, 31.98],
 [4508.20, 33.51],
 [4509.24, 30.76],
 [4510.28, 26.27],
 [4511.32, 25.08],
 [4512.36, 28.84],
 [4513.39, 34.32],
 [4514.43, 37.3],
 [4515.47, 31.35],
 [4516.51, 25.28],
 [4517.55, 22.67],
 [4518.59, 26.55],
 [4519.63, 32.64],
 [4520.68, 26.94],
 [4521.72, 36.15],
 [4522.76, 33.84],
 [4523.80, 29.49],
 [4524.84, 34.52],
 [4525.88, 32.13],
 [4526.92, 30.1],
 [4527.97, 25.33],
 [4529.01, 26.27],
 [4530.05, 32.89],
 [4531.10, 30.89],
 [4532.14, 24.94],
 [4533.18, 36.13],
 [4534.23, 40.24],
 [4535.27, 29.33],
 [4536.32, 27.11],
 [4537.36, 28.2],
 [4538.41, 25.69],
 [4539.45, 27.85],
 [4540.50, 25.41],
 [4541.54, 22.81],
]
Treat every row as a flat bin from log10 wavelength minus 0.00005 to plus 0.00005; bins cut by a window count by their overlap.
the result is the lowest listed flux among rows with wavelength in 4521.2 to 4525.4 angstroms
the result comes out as 29.49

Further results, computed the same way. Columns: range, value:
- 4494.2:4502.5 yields 20.75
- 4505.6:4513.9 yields 25.08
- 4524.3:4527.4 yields 30.1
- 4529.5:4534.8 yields 24.94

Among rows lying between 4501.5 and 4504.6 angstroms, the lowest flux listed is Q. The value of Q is 23.67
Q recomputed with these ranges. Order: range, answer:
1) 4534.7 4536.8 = 27.11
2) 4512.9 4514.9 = 34.32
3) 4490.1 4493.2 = 27.18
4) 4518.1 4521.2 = 26.55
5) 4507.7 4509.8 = 30.76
